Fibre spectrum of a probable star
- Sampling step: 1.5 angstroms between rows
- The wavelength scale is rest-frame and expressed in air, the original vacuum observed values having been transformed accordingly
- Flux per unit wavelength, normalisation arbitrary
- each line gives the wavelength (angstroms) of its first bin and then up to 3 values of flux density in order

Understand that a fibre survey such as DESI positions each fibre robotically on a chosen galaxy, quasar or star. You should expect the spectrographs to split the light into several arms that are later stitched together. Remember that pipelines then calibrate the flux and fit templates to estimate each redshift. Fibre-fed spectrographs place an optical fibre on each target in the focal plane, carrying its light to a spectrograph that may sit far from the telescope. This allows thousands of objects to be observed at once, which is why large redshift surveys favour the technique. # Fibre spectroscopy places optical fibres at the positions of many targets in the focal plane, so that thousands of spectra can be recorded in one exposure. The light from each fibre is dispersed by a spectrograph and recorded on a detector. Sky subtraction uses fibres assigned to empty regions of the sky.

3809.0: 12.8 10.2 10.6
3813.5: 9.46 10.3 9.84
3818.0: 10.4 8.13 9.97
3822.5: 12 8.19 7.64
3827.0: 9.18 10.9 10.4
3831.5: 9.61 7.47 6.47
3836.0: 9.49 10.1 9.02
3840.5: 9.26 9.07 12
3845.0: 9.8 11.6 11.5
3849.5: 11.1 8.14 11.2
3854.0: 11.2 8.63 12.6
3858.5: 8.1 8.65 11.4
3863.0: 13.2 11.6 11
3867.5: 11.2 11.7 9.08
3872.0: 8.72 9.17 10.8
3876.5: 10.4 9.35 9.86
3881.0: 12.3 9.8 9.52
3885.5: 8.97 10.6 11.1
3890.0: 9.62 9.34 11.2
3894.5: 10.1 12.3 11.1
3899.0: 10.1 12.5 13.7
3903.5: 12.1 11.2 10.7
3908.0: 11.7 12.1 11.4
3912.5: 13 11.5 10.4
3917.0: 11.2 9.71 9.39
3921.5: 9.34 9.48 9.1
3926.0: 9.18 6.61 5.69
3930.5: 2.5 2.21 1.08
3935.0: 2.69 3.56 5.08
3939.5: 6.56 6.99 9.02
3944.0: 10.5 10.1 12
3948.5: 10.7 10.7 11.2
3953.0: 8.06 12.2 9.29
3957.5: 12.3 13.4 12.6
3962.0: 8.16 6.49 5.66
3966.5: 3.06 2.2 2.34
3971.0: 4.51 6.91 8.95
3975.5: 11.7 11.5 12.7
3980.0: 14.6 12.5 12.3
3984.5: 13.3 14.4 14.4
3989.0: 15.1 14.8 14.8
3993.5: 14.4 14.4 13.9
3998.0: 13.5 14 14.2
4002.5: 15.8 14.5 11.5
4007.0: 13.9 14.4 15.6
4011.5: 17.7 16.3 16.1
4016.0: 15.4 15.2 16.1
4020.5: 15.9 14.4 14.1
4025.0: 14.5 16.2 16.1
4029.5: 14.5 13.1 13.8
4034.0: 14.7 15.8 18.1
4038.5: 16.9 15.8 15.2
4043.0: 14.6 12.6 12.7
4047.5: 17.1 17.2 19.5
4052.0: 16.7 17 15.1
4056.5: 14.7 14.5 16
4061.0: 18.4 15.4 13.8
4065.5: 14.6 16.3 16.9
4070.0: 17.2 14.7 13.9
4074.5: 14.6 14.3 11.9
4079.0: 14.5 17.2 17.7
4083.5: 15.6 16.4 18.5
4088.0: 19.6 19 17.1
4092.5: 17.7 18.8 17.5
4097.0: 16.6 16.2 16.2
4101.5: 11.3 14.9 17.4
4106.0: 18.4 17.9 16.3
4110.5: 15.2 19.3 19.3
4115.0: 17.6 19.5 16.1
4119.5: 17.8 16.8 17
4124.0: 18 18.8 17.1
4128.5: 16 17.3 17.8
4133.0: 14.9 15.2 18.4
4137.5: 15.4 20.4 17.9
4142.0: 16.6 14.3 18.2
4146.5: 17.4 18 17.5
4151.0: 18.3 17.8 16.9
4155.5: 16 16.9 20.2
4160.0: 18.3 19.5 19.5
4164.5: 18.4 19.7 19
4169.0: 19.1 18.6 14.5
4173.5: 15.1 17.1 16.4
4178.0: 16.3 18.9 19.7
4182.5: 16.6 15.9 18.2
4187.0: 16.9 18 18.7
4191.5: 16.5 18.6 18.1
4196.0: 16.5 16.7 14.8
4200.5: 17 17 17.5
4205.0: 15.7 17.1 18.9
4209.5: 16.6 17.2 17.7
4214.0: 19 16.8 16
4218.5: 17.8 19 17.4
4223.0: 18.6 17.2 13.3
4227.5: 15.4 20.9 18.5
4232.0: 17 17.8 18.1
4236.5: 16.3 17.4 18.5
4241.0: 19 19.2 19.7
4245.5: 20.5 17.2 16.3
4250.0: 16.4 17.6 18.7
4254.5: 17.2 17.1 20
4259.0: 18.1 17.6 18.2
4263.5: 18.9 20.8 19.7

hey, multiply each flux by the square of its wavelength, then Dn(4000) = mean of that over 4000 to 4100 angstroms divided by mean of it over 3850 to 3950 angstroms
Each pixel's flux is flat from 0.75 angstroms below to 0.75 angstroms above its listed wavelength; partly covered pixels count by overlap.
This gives 1.76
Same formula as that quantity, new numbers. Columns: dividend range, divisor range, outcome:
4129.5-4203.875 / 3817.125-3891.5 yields 2.04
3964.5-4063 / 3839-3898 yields 1.44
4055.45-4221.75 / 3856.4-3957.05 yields 1.98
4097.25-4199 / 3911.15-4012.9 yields 1.84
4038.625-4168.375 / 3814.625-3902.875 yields 1.86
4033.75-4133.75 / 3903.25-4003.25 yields 1.76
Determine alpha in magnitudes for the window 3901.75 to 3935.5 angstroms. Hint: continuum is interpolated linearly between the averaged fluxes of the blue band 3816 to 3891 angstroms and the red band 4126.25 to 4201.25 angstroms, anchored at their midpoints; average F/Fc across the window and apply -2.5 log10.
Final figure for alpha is 0.27 mag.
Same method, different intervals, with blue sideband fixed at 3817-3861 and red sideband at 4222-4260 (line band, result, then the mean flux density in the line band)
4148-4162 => -0.12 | 17.9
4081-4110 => -0.14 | 17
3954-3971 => 0.49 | 7.76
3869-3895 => 0.06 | 10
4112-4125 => -0.16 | 17.9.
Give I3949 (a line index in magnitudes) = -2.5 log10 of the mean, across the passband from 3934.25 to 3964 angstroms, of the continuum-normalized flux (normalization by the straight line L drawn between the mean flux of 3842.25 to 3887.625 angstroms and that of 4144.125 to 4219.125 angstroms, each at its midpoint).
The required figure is 0.33 mag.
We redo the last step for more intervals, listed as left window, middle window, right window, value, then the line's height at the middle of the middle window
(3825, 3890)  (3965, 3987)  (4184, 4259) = 0.329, 12.5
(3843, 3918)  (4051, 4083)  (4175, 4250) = -0.070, 14.6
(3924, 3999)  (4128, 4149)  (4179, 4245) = -0.125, 15.2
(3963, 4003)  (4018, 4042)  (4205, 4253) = -0.227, 12.4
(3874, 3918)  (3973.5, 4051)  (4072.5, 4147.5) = -0.035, 14.2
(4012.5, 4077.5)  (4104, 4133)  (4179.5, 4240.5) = -0.076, 16.3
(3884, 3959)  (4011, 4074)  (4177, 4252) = -0.216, 12.8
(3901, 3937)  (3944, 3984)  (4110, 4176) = 0.110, 10.6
